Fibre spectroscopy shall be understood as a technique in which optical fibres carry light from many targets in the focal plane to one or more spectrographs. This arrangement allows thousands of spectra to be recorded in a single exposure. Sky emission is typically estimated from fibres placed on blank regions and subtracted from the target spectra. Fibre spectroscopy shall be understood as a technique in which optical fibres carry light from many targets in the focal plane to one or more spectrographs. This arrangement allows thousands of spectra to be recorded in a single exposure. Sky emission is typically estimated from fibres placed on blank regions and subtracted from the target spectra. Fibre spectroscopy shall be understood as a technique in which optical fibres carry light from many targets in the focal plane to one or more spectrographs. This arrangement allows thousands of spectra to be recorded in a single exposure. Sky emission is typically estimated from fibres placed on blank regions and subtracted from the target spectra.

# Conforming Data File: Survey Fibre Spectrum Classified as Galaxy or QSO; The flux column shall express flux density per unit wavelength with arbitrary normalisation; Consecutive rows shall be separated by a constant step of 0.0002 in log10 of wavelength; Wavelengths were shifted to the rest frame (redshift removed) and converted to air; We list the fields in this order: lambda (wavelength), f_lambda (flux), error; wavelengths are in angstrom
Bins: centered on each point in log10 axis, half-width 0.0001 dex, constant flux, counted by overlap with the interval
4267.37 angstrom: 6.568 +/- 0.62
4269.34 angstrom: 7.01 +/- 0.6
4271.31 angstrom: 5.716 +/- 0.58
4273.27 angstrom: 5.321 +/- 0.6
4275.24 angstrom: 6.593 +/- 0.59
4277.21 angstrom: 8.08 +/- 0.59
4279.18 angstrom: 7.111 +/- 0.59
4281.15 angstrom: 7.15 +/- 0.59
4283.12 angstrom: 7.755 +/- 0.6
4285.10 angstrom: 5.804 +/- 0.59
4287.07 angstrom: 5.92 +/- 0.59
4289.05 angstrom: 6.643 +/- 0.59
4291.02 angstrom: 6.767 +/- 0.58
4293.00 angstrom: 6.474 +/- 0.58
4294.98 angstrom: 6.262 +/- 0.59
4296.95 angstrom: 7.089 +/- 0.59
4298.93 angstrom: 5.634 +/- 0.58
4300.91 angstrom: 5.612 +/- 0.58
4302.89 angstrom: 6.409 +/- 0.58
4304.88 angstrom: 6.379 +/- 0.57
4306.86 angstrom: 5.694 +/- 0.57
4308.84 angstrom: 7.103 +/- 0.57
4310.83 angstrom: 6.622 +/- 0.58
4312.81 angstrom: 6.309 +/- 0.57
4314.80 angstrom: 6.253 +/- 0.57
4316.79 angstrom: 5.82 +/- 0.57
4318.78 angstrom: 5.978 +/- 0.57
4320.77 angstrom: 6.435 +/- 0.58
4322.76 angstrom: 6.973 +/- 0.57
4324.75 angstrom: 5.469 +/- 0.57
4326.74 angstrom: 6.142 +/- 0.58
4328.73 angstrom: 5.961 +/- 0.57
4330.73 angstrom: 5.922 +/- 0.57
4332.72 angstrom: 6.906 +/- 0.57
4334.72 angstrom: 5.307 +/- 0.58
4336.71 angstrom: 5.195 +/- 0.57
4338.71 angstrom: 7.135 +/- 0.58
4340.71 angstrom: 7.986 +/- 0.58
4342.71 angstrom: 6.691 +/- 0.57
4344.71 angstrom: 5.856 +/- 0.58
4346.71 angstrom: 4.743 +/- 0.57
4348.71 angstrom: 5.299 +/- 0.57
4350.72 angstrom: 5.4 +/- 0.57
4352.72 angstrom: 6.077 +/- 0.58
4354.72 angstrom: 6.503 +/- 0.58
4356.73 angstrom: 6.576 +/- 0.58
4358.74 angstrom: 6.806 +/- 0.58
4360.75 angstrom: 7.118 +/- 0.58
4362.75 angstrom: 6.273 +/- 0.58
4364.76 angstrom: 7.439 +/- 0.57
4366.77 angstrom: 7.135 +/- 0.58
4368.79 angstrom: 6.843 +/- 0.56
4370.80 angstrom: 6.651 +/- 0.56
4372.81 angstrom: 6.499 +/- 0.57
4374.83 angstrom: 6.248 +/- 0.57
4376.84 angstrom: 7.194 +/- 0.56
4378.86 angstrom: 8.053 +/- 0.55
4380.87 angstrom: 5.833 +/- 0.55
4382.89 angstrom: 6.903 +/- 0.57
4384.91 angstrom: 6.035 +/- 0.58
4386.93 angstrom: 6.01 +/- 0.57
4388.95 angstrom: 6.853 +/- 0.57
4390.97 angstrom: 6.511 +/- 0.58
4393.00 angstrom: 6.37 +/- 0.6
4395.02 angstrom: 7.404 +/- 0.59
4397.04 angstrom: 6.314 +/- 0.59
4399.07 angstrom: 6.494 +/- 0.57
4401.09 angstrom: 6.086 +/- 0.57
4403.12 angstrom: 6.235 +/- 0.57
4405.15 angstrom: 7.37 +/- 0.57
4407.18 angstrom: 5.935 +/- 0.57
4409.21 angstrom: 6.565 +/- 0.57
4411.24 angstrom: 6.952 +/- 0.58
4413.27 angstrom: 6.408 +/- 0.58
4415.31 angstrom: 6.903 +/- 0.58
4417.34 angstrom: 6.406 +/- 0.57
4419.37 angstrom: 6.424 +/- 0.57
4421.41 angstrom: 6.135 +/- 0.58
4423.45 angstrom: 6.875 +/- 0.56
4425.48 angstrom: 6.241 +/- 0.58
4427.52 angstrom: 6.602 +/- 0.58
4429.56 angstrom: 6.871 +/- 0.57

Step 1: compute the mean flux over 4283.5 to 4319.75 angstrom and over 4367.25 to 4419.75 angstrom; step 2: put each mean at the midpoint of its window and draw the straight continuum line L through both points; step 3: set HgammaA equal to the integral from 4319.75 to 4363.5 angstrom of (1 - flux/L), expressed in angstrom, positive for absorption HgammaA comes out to 1.42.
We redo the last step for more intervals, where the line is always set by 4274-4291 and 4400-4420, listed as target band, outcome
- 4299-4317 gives 1.5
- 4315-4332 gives 1.6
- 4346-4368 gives 1.1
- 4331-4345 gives 0.6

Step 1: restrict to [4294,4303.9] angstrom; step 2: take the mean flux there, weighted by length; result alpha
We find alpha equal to 6.2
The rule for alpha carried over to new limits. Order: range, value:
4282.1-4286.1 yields 6.78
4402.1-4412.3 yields 6.61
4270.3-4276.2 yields 5.88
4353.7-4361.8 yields 6.75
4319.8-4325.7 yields 6.3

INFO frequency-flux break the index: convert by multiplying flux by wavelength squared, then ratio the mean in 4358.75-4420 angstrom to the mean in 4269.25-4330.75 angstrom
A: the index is 1.1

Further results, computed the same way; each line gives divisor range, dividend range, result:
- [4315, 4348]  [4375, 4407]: 1.11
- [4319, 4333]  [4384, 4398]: 1.08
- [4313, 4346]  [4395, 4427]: 1.08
